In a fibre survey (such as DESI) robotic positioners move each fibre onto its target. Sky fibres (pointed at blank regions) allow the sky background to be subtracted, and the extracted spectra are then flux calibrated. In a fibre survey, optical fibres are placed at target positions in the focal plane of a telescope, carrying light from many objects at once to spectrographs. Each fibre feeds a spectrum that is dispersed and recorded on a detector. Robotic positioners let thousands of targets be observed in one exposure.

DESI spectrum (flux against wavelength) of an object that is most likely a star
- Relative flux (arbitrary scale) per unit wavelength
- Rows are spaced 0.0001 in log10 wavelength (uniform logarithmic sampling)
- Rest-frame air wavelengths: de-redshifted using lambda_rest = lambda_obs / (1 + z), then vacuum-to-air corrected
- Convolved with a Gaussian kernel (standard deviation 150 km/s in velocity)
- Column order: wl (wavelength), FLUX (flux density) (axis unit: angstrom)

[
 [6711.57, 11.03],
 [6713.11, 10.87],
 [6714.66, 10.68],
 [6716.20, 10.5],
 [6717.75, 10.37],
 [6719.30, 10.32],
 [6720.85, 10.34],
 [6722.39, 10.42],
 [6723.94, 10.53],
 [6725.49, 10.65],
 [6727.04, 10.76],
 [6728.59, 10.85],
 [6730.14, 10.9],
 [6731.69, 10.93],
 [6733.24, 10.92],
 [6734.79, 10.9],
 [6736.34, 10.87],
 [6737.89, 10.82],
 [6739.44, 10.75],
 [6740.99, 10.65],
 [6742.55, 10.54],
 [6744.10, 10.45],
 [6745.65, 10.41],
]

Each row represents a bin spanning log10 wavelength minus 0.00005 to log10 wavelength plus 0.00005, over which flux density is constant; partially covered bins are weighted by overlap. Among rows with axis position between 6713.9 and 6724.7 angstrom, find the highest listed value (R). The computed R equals 10.68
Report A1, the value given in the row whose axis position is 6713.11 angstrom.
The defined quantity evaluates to 10.87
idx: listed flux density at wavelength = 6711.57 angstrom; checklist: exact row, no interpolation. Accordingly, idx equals 11.03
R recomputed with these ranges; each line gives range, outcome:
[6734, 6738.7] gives 10.9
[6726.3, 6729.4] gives 10.85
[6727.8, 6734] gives 10.93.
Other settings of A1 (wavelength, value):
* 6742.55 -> 10.54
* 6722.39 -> 10.42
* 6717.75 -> 10.37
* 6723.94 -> 10.53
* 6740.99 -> 10.65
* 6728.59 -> 10.85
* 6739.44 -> 10.75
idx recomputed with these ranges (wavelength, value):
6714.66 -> 10.68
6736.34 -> 10.87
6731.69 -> 10.93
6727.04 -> 10.76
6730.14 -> 10.9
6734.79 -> 10.9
